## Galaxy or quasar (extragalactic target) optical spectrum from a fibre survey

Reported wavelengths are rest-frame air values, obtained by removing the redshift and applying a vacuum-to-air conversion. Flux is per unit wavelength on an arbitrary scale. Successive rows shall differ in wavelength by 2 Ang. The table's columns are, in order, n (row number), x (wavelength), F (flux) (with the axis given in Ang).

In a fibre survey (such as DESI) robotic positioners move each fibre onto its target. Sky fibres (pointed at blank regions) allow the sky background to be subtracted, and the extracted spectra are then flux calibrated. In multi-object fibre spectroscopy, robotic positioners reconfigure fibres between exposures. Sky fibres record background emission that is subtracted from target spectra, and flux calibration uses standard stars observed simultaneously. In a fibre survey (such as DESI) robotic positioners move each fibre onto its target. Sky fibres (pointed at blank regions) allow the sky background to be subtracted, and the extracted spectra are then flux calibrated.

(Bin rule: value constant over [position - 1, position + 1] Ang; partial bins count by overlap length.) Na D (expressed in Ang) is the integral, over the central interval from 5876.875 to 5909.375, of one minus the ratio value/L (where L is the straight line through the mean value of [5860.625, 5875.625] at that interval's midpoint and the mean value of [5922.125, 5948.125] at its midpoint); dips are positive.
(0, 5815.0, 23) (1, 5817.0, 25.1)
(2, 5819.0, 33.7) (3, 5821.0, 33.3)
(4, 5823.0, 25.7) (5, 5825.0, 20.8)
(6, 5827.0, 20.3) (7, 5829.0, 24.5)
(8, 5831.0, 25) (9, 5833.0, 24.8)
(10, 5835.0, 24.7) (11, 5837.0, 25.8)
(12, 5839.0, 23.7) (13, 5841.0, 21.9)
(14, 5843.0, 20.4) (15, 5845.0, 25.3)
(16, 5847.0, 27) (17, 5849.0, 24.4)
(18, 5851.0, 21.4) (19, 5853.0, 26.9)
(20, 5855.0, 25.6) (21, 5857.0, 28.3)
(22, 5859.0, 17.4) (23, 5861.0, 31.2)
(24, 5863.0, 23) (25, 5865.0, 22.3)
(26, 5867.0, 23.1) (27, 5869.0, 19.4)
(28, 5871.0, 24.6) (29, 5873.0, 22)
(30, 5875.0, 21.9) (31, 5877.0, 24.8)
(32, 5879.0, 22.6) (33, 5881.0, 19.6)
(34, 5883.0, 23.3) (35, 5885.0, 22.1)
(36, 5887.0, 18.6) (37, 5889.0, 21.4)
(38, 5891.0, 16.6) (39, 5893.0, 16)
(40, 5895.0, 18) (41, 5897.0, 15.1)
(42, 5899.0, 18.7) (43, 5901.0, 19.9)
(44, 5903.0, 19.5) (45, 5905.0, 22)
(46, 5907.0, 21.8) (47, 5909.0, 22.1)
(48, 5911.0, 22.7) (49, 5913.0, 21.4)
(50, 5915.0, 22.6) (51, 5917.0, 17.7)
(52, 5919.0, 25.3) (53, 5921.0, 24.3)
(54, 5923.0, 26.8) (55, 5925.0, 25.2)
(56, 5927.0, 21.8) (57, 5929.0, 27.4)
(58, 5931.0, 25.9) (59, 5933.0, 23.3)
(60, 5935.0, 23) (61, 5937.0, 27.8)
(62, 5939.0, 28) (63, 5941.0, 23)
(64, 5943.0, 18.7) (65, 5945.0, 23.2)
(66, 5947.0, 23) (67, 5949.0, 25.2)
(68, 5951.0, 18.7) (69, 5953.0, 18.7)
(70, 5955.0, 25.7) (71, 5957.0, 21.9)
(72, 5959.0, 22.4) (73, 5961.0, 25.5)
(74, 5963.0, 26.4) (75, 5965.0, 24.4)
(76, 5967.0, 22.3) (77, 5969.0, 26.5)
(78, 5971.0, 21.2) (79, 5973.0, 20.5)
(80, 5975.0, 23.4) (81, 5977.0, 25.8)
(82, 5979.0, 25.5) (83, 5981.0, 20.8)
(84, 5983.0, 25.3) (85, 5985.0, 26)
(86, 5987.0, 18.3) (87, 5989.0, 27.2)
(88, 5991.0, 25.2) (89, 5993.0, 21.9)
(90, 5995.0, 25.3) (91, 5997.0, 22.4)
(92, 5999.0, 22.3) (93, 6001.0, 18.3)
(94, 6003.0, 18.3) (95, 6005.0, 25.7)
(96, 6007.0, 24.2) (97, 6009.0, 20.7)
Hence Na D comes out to 5.0 Ang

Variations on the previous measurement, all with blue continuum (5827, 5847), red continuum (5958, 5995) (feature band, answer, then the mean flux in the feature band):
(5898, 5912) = 1.7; 21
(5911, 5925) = 0.4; 23.2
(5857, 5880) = 0.7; 23.2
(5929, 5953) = 0.3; 23.6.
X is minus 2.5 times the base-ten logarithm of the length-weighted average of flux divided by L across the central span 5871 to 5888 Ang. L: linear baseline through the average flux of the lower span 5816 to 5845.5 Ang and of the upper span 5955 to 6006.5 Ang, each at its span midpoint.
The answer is 0.11 mag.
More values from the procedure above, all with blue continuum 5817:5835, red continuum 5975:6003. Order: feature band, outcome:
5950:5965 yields 0.040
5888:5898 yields 0.383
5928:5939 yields -0.069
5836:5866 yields 0.051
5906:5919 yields 0.131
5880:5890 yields 0.186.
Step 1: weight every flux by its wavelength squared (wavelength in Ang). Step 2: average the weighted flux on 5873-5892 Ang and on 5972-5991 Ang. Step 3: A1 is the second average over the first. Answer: 1.2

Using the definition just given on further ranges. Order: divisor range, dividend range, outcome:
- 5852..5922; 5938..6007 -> 1.10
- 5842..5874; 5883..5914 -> 0.84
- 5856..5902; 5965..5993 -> 1.15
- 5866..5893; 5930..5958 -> 1.12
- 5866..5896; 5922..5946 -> 1.19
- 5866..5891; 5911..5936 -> 1.11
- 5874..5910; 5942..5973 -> 1.16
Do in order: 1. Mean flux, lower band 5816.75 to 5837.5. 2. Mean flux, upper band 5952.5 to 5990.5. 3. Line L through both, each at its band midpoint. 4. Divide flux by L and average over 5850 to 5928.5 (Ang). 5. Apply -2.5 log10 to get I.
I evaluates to 0.13 mag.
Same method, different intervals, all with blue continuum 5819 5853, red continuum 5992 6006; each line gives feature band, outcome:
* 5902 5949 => -0.01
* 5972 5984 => -0.06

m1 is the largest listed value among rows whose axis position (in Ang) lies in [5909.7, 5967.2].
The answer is 28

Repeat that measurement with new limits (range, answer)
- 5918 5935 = 27.4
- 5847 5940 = 31.2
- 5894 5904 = 19.9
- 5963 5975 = 26.5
